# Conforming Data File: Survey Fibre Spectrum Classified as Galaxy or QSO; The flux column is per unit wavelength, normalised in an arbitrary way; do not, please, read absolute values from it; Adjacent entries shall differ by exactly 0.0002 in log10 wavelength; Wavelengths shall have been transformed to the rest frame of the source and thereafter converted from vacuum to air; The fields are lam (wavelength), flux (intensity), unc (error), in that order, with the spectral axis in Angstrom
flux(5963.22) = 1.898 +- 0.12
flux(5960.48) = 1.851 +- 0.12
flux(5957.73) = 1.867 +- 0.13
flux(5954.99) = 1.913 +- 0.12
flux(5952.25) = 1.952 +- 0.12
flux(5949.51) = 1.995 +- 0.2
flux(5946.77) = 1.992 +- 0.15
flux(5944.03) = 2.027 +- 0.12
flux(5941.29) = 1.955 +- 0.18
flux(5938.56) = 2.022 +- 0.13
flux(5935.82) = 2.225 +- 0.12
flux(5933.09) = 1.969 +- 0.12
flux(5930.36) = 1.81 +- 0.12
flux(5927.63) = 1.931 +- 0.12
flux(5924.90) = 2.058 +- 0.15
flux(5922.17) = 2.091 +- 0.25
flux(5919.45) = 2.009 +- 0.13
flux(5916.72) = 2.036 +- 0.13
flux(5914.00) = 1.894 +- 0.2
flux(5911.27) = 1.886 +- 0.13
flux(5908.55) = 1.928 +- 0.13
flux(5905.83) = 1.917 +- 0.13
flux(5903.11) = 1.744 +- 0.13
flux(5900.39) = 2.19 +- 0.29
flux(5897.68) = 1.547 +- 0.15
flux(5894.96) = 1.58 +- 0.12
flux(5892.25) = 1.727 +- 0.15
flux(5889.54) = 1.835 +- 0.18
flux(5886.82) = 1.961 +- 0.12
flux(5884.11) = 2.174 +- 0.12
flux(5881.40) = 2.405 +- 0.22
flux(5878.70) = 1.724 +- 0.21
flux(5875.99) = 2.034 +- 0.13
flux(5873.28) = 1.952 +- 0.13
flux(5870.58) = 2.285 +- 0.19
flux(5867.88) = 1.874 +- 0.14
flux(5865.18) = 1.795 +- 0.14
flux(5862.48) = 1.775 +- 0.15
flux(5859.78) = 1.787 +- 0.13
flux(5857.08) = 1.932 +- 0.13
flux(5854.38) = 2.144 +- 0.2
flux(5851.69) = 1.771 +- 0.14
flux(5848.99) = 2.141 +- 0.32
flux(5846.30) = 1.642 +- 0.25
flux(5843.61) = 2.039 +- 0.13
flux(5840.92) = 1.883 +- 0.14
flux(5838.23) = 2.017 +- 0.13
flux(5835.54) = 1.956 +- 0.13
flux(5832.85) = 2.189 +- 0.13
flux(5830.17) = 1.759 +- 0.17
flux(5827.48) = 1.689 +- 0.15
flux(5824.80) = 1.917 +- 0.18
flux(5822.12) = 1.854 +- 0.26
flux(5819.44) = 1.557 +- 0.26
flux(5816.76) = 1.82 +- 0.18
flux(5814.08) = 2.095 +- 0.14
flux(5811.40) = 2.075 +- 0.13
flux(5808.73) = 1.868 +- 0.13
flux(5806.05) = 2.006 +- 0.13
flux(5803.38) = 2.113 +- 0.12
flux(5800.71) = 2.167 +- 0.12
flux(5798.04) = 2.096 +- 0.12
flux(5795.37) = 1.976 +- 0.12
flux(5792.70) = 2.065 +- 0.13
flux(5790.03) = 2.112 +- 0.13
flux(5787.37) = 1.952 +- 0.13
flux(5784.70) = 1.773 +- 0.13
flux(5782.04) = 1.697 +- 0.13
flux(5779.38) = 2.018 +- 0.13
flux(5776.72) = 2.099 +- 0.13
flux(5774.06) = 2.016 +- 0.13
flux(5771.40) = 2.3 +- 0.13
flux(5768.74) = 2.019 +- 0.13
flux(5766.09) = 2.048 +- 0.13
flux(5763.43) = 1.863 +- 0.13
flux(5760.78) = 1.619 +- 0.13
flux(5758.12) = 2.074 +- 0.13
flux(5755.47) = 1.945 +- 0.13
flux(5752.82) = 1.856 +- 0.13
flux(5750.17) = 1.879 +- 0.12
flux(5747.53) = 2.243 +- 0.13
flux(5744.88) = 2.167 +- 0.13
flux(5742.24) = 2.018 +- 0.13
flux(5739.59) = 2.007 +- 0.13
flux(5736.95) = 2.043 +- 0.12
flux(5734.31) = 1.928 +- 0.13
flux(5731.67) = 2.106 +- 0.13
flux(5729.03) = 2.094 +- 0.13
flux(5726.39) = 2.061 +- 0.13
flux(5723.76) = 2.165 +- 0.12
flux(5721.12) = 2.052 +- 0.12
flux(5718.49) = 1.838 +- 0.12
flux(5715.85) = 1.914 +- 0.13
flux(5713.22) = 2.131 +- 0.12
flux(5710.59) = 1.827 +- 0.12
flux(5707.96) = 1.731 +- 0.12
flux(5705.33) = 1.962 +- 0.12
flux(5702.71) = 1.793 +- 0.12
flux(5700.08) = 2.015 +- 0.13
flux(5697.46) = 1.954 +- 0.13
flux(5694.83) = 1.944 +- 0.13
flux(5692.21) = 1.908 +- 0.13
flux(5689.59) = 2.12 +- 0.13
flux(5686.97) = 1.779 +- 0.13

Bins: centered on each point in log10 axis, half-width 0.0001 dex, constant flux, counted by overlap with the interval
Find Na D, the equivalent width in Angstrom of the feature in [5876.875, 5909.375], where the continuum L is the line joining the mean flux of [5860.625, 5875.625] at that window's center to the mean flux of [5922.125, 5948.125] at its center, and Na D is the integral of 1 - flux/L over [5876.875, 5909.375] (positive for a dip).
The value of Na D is 1.10 Angstrom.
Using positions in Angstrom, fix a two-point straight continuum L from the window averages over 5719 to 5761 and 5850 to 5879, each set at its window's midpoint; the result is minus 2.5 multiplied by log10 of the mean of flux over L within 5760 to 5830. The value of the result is 0.014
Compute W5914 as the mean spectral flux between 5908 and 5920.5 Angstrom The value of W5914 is 1.95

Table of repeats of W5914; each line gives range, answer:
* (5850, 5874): 1.93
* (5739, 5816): 2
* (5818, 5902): 1.91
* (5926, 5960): 1.97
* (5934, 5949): 2.04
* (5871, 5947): 1.95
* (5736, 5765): 1.97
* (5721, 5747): 2.07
